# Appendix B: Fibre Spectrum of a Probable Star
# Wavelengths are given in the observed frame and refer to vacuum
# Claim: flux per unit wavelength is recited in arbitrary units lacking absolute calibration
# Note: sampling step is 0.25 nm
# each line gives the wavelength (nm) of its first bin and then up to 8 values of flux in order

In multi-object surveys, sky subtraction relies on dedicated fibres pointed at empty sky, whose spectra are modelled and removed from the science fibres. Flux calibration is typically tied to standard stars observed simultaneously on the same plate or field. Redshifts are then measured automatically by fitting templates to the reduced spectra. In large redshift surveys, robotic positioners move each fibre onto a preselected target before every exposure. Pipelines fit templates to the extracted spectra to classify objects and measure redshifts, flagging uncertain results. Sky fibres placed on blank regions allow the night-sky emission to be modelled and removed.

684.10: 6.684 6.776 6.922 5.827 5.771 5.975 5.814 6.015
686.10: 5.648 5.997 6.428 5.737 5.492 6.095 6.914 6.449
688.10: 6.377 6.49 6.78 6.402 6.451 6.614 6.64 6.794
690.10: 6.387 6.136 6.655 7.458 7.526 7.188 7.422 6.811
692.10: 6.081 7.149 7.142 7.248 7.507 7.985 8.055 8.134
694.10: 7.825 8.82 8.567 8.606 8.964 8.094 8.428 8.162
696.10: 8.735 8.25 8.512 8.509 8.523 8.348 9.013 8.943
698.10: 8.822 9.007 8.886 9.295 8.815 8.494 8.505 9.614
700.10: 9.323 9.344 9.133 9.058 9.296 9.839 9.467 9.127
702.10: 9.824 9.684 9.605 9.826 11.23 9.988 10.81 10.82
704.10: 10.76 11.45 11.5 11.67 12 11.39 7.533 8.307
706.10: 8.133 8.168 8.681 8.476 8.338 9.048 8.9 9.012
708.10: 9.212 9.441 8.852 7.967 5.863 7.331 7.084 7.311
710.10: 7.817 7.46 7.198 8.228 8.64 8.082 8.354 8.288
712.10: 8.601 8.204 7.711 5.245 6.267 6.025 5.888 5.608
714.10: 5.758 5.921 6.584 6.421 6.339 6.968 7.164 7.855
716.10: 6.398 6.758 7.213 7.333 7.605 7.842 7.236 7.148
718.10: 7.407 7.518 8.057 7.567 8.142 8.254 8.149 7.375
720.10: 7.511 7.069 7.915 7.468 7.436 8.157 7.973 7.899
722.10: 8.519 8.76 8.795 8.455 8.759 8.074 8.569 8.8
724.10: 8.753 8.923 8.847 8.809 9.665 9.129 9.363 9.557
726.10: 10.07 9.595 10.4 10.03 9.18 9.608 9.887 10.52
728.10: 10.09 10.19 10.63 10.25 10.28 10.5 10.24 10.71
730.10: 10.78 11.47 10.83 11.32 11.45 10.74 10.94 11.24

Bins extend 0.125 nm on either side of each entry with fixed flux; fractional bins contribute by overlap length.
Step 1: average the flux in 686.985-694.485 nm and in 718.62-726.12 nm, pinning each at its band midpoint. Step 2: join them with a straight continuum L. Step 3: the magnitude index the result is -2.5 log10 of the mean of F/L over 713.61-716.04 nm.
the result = 0.24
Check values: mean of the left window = 6.97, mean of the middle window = 6.48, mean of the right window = 8.4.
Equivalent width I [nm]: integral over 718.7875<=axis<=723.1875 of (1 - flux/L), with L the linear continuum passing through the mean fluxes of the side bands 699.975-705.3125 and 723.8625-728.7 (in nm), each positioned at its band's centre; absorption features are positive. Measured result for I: 0.784 nm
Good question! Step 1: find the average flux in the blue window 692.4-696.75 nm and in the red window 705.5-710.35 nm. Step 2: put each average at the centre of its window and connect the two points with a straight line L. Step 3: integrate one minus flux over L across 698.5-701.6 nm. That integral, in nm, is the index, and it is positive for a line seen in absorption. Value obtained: -0.37 nm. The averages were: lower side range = 8.16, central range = 9.15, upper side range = 8.17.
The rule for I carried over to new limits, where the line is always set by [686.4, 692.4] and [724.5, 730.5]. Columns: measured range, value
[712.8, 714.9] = 0.67 nm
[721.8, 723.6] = 0.20 nm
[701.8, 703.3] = -0.42 nm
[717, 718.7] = 0.30 nm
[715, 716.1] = 0.24 nm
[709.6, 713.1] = 0.35 nm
